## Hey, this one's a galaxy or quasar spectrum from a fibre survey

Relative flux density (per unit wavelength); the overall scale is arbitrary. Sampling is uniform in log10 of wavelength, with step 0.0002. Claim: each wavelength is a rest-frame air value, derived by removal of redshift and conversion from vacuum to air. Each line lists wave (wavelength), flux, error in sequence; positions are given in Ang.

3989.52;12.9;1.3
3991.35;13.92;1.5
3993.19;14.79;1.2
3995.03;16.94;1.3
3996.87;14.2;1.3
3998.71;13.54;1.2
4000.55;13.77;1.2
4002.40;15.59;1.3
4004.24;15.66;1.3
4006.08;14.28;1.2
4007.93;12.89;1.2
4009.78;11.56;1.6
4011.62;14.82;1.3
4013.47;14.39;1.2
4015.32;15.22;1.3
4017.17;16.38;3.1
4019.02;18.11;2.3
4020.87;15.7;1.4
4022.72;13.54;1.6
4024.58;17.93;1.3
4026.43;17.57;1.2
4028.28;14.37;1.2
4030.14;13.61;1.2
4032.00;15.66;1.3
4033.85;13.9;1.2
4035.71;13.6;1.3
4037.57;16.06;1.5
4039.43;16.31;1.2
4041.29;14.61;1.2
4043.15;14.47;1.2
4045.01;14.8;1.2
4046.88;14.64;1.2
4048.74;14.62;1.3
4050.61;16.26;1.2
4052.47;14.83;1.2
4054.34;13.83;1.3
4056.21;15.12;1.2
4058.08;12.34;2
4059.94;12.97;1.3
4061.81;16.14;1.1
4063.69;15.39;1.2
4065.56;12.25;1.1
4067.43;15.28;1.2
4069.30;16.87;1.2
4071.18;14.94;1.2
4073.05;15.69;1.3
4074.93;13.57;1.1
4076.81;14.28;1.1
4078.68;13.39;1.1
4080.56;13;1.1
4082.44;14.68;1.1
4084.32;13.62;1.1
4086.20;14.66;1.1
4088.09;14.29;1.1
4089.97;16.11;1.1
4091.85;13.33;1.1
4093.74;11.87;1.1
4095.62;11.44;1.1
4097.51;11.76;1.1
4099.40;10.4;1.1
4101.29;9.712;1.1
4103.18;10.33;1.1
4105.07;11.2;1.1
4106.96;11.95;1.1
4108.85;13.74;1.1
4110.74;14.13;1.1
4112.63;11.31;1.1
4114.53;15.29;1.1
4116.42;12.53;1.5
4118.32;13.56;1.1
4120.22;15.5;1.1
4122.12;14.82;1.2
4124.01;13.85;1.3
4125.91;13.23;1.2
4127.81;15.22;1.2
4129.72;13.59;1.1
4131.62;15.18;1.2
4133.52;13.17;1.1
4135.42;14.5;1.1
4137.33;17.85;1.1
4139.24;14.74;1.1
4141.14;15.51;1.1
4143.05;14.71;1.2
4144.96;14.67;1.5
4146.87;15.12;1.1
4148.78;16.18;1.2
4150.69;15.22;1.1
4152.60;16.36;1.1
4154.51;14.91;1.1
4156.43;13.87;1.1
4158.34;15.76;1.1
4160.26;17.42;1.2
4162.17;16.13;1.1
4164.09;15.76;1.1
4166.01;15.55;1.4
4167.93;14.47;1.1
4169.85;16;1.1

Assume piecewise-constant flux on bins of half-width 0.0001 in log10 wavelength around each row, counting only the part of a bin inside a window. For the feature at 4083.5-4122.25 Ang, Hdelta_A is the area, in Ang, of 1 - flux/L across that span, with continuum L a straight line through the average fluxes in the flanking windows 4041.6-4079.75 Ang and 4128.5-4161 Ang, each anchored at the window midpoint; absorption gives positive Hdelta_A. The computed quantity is 5.21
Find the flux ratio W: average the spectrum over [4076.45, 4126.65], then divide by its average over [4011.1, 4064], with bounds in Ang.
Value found 0.87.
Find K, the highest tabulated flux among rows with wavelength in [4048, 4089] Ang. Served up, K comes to 16.87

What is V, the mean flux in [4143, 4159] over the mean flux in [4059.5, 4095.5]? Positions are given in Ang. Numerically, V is 1.07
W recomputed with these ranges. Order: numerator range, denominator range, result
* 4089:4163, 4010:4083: 0.94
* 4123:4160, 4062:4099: 1.07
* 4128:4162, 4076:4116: 1.18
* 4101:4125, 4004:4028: 0.86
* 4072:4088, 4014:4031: 0.89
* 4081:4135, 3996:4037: 0.89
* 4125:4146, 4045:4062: 1.02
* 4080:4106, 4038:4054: 0.84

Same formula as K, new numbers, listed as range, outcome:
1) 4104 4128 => 15.5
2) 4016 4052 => 18.11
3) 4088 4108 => 16.11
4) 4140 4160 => 16.36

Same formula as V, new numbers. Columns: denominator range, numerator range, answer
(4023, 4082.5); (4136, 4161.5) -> 1.05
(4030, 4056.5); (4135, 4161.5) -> 1.04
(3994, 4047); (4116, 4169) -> 1.00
